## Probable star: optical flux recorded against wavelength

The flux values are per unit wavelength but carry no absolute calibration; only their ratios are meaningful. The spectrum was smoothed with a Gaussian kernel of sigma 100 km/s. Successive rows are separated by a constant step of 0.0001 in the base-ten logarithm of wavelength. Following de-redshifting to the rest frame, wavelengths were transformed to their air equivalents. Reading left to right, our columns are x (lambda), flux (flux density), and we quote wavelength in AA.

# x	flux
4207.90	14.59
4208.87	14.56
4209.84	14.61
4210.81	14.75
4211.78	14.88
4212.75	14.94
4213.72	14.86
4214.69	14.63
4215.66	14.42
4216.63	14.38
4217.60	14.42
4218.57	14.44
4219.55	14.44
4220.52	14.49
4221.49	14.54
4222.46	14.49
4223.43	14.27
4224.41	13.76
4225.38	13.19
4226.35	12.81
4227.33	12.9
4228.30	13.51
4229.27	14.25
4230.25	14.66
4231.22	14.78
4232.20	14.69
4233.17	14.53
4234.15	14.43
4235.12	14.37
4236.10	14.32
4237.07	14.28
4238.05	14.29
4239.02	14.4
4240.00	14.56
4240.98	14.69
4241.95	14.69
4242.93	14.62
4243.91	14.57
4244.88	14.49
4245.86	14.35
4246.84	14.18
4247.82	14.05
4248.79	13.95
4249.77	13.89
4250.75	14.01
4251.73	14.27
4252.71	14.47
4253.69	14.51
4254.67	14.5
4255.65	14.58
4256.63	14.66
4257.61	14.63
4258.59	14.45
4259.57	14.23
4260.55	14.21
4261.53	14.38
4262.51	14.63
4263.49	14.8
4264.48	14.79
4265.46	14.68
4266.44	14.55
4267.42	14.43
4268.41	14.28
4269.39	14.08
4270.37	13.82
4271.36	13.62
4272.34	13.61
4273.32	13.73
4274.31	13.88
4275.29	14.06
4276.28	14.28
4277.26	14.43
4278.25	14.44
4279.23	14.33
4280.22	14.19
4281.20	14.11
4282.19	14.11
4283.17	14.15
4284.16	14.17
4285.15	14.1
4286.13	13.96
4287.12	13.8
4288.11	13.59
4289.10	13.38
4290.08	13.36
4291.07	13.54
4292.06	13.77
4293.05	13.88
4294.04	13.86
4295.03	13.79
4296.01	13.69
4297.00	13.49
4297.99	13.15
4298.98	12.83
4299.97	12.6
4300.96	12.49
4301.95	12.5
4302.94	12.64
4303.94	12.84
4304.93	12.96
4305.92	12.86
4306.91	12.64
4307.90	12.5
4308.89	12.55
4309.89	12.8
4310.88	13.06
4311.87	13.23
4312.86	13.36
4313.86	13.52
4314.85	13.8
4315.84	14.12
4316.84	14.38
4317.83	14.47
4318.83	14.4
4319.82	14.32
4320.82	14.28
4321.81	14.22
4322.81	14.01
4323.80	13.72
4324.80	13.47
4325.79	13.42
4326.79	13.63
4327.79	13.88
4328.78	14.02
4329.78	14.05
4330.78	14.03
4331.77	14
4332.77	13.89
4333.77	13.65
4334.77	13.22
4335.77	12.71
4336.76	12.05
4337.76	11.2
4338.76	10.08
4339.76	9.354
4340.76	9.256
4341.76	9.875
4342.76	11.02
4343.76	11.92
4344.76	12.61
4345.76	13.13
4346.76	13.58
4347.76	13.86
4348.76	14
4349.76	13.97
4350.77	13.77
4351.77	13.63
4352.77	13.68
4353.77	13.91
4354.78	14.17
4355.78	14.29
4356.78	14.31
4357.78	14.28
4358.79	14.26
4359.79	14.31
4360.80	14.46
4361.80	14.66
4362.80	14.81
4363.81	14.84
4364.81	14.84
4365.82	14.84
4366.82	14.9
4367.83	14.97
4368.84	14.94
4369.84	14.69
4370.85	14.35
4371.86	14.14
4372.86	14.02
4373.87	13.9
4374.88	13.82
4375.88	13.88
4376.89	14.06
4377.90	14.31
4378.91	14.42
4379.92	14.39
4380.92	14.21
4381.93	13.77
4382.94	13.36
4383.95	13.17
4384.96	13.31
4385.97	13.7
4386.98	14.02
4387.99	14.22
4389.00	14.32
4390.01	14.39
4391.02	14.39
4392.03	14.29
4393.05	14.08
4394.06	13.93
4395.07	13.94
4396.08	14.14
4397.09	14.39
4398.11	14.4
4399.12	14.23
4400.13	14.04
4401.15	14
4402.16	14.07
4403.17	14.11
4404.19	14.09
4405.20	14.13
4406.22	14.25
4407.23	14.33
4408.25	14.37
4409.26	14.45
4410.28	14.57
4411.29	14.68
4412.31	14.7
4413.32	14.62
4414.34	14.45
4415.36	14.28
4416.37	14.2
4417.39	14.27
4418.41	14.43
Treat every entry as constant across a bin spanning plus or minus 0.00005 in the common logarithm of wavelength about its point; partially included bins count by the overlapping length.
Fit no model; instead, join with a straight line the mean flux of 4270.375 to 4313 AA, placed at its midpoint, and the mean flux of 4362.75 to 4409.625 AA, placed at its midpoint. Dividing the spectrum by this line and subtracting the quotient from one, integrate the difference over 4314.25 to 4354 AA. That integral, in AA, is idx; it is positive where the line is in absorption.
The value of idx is 1.89 AA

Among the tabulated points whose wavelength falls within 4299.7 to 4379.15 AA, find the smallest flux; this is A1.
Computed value 9.256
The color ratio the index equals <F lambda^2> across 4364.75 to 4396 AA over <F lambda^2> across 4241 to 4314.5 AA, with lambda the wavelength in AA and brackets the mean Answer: 1.1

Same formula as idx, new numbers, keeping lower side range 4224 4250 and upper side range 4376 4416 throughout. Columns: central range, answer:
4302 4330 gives 1.3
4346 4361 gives 0.2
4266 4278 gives 0.1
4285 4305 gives 1.2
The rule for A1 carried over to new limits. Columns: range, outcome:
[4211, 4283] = 12.81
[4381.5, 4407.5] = 13.17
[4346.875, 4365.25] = 13.63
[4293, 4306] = 12.49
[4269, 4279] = 13.61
